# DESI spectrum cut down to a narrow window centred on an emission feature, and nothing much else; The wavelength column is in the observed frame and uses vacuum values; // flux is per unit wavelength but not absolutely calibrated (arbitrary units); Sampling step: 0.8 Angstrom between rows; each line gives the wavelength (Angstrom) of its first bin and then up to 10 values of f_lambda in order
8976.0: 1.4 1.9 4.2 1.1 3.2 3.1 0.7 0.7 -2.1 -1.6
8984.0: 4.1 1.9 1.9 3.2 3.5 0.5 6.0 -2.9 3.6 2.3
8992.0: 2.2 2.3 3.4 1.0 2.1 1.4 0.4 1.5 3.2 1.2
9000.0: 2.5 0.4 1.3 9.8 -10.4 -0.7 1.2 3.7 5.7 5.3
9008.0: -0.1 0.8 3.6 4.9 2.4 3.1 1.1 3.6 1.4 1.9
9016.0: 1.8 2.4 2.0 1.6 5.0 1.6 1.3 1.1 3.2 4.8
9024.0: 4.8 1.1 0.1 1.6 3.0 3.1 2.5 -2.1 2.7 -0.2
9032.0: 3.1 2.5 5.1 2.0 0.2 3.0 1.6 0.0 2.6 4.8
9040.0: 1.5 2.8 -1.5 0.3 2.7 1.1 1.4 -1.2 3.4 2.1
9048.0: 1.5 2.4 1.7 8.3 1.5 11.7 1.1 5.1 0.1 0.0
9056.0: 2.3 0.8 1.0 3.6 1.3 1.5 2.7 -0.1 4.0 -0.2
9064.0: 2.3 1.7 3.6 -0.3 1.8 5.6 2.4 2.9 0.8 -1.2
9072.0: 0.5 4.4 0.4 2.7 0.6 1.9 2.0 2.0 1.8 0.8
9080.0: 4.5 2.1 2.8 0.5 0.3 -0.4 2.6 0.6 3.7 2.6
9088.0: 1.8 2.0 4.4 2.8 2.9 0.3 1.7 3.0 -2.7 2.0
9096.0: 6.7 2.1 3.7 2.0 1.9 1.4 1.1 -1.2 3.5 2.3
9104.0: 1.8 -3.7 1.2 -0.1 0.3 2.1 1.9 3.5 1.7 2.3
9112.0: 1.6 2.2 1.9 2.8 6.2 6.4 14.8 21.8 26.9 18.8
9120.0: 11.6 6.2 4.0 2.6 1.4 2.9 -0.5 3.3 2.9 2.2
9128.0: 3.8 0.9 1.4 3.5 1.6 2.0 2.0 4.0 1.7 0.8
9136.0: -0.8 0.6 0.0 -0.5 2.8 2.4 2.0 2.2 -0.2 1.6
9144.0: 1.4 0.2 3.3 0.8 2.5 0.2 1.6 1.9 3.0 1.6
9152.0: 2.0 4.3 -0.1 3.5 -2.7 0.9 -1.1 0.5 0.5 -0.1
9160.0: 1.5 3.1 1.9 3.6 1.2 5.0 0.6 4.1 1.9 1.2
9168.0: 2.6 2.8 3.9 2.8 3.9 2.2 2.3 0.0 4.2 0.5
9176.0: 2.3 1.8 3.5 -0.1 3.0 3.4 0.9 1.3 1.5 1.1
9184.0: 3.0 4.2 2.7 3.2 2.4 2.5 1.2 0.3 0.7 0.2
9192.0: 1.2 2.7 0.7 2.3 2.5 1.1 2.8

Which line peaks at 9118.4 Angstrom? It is H-beta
